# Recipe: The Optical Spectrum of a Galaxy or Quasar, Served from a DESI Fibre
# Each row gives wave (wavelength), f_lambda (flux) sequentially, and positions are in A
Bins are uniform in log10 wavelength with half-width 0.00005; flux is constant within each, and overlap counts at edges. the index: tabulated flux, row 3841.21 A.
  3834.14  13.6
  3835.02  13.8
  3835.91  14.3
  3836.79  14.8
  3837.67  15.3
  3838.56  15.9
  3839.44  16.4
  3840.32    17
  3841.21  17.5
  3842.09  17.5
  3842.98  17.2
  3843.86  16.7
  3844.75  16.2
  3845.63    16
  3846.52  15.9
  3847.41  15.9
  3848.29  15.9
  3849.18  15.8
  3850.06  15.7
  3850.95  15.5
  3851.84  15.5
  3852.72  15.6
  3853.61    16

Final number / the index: 17.5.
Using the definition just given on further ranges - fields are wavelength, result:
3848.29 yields 15.9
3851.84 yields 15.5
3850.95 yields 15.5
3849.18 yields 15.8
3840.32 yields 17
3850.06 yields 15.7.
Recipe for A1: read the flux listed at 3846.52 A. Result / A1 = 15.9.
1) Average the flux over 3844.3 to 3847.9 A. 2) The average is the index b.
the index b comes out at 16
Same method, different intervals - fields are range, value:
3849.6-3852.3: 15.6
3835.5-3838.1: 14.8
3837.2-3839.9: 15.9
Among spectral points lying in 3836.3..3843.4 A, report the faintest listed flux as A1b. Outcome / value 14.8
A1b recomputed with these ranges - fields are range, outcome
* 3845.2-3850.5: 15.7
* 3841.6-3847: 15.9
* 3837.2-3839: 15.3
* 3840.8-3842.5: 17.5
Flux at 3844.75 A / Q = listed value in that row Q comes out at 16.2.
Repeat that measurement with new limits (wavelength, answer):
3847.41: 15.9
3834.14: 13.6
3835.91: 14.3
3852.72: 15.6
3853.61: 16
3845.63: 16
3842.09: 17.5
